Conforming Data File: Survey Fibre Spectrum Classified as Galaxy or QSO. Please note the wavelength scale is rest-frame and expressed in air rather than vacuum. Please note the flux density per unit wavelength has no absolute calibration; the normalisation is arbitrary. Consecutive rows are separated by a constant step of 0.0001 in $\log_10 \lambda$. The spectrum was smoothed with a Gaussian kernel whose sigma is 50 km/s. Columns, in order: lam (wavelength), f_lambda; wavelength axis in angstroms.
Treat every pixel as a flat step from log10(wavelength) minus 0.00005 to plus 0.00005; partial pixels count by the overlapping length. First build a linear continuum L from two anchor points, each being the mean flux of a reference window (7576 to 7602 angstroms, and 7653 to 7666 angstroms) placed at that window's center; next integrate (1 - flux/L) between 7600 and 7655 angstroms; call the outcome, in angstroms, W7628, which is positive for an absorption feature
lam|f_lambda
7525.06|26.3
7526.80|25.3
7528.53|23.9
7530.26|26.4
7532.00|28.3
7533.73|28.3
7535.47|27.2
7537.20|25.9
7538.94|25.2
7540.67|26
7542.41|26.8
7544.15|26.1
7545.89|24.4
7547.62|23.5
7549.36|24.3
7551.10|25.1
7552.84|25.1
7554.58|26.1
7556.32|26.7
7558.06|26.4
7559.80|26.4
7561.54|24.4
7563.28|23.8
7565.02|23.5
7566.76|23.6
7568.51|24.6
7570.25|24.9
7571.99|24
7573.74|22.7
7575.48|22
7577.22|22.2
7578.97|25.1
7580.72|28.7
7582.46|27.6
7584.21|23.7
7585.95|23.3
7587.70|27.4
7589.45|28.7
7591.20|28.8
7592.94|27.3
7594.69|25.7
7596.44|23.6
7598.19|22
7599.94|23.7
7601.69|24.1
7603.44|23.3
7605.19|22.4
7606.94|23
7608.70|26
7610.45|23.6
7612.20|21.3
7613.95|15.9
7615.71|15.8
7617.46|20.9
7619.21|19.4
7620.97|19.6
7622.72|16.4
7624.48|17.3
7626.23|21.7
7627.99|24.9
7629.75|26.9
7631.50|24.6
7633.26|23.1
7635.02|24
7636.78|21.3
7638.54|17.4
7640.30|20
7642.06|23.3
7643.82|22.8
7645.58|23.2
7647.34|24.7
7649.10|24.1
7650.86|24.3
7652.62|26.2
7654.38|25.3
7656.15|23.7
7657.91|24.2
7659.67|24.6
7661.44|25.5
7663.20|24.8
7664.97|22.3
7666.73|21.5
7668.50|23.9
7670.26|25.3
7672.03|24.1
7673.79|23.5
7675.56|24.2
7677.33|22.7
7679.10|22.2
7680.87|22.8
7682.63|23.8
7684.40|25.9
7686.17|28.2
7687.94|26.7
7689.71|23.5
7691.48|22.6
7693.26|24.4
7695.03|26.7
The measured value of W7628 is 5.9 angstroms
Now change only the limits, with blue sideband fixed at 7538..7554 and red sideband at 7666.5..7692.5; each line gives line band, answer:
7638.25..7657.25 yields 0.8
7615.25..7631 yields 2.6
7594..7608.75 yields 0.7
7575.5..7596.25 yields -0.9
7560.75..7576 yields 0.8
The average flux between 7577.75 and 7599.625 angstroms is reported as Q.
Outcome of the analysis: 25.9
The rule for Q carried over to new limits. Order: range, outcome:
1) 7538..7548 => 25.4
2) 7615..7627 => 18.8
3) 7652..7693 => 24.2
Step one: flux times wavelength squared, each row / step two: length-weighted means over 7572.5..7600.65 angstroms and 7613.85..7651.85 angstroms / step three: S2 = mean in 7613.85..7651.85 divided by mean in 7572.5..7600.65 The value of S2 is 0.87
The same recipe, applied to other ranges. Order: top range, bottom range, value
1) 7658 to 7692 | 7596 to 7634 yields 1.13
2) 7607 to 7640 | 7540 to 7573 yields 0.86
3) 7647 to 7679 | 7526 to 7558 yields 0.96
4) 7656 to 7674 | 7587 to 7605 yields 0.96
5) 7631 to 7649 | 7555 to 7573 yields 0.92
